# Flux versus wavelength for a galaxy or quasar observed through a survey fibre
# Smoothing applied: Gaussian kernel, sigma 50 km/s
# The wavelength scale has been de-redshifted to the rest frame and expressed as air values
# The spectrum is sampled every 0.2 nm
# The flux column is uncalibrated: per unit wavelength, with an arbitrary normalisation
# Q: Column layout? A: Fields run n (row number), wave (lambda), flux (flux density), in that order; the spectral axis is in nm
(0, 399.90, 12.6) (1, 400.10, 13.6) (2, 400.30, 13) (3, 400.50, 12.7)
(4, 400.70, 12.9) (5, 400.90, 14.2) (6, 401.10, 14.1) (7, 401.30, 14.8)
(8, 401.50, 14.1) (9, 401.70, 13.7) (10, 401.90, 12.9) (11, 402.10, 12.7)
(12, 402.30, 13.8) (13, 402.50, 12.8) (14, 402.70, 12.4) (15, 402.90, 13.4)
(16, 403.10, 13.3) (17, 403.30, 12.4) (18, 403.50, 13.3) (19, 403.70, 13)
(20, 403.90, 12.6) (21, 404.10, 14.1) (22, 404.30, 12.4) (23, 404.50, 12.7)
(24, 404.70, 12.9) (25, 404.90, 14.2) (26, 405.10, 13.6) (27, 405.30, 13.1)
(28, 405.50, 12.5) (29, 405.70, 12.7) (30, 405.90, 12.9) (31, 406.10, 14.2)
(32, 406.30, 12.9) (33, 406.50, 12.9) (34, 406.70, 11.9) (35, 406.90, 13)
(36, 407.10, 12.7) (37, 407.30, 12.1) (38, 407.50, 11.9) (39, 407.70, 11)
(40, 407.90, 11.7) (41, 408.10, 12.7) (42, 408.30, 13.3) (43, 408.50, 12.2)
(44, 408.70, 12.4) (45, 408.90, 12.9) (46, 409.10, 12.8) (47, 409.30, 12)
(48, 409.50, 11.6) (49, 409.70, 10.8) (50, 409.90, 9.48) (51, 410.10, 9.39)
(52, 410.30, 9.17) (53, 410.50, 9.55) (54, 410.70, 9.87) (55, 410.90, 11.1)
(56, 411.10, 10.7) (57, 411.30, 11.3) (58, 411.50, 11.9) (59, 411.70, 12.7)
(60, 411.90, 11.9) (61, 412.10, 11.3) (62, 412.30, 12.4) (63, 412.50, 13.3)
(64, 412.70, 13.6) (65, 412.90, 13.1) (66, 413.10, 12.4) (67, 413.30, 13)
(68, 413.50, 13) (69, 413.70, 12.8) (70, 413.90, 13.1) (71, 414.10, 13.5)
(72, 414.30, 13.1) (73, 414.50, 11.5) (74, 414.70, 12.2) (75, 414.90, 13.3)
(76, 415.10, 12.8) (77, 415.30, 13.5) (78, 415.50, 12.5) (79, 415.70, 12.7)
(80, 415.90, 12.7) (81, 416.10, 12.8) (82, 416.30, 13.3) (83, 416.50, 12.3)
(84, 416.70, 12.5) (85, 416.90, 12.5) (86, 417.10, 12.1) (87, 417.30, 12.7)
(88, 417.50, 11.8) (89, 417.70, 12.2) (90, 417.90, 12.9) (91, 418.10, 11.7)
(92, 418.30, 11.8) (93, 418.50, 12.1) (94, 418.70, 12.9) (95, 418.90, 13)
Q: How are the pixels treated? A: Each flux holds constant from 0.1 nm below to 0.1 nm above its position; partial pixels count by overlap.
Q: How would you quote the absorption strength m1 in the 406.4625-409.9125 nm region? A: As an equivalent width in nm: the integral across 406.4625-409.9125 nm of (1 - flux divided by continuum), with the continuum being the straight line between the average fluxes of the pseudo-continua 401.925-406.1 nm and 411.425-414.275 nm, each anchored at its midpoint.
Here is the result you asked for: 0.21 nm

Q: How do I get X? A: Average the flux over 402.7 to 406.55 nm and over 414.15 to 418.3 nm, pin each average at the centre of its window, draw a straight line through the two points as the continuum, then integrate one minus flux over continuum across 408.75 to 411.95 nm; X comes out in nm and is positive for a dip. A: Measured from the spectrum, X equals 0.44 nm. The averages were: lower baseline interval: 13.1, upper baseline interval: 12.5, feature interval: 11.1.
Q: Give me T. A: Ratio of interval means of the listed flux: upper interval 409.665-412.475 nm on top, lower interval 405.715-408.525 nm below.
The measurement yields 0.87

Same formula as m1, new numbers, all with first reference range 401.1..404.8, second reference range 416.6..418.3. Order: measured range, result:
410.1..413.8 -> 0.25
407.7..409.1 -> 0.04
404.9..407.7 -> 0.04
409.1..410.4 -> 0.22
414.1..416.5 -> -0.07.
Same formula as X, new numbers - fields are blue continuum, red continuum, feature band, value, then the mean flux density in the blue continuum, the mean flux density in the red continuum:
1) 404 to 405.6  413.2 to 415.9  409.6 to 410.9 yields 0.318 nm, 13.2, 12.8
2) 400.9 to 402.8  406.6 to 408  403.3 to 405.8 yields -0.055 nm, 13.5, 12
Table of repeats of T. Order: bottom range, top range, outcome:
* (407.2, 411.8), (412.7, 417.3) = 1.12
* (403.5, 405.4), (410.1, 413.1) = 0.87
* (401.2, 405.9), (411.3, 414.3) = 0.96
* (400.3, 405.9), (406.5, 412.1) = 0.88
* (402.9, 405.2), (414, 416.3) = 0.97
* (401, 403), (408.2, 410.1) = 0.88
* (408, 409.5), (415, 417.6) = 1.01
